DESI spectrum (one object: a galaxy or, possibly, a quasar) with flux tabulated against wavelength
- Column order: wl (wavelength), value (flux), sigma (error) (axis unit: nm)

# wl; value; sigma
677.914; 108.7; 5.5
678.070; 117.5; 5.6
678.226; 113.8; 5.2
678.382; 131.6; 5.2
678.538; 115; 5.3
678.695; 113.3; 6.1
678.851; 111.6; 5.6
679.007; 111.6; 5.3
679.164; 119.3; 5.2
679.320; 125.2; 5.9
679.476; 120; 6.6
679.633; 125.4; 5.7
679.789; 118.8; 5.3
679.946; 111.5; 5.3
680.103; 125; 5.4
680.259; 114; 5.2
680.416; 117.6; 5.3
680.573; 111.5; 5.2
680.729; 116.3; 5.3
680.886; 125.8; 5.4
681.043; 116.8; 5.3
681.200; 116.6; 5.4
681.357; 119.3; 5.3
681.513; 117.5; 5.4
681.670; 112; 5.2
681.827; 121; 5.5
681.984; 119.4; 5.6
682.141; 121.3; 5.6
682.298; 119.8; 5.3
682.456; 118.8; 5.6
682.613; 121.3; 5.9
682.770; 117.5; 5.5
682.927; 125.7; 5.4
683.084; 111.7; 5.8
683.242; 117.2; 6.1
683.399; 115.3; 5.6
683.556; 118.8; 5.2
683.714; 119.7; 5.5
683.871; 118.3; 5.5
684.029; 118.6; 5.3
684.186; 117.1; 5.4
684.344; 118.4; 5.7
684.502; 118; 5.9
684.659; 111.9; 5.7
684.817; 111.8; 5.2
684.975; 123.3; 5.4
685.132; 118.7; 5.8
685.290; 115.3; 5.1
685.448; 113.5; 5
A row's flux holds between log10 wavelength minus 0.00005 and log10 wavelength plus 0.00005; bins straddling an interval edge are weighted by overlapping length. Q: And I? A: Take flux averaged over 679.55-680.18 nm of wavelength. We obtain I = 120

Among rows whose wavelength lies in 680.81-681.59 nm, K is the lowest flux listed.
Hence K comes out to 116.6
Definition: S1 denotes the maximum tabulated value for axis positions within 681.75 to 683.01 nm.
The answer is 125.7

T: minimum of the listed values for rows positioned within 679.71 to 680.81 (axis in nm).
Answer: 111.5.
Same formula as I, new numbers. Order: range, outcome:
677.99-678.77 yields 118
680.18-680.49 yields 116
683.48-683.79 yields 119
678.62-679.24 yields 114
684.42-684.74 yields 115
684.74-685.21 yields 118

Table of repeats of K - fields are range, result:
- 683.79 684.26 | 117.1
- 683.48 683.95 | 118.3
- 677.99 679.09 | 111.6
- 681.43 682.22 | 112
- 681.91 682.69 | 118.8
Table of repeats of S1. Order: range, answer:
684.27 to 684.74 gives 118.4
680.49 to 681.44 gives 125.8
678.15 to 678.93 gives 131.6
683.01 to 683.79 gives 119.7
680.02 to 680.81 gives 125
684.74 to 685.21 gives 123.3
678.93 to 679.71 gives 125.4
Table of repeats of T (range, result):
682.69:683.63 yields 111.7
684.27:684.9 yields 111.8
